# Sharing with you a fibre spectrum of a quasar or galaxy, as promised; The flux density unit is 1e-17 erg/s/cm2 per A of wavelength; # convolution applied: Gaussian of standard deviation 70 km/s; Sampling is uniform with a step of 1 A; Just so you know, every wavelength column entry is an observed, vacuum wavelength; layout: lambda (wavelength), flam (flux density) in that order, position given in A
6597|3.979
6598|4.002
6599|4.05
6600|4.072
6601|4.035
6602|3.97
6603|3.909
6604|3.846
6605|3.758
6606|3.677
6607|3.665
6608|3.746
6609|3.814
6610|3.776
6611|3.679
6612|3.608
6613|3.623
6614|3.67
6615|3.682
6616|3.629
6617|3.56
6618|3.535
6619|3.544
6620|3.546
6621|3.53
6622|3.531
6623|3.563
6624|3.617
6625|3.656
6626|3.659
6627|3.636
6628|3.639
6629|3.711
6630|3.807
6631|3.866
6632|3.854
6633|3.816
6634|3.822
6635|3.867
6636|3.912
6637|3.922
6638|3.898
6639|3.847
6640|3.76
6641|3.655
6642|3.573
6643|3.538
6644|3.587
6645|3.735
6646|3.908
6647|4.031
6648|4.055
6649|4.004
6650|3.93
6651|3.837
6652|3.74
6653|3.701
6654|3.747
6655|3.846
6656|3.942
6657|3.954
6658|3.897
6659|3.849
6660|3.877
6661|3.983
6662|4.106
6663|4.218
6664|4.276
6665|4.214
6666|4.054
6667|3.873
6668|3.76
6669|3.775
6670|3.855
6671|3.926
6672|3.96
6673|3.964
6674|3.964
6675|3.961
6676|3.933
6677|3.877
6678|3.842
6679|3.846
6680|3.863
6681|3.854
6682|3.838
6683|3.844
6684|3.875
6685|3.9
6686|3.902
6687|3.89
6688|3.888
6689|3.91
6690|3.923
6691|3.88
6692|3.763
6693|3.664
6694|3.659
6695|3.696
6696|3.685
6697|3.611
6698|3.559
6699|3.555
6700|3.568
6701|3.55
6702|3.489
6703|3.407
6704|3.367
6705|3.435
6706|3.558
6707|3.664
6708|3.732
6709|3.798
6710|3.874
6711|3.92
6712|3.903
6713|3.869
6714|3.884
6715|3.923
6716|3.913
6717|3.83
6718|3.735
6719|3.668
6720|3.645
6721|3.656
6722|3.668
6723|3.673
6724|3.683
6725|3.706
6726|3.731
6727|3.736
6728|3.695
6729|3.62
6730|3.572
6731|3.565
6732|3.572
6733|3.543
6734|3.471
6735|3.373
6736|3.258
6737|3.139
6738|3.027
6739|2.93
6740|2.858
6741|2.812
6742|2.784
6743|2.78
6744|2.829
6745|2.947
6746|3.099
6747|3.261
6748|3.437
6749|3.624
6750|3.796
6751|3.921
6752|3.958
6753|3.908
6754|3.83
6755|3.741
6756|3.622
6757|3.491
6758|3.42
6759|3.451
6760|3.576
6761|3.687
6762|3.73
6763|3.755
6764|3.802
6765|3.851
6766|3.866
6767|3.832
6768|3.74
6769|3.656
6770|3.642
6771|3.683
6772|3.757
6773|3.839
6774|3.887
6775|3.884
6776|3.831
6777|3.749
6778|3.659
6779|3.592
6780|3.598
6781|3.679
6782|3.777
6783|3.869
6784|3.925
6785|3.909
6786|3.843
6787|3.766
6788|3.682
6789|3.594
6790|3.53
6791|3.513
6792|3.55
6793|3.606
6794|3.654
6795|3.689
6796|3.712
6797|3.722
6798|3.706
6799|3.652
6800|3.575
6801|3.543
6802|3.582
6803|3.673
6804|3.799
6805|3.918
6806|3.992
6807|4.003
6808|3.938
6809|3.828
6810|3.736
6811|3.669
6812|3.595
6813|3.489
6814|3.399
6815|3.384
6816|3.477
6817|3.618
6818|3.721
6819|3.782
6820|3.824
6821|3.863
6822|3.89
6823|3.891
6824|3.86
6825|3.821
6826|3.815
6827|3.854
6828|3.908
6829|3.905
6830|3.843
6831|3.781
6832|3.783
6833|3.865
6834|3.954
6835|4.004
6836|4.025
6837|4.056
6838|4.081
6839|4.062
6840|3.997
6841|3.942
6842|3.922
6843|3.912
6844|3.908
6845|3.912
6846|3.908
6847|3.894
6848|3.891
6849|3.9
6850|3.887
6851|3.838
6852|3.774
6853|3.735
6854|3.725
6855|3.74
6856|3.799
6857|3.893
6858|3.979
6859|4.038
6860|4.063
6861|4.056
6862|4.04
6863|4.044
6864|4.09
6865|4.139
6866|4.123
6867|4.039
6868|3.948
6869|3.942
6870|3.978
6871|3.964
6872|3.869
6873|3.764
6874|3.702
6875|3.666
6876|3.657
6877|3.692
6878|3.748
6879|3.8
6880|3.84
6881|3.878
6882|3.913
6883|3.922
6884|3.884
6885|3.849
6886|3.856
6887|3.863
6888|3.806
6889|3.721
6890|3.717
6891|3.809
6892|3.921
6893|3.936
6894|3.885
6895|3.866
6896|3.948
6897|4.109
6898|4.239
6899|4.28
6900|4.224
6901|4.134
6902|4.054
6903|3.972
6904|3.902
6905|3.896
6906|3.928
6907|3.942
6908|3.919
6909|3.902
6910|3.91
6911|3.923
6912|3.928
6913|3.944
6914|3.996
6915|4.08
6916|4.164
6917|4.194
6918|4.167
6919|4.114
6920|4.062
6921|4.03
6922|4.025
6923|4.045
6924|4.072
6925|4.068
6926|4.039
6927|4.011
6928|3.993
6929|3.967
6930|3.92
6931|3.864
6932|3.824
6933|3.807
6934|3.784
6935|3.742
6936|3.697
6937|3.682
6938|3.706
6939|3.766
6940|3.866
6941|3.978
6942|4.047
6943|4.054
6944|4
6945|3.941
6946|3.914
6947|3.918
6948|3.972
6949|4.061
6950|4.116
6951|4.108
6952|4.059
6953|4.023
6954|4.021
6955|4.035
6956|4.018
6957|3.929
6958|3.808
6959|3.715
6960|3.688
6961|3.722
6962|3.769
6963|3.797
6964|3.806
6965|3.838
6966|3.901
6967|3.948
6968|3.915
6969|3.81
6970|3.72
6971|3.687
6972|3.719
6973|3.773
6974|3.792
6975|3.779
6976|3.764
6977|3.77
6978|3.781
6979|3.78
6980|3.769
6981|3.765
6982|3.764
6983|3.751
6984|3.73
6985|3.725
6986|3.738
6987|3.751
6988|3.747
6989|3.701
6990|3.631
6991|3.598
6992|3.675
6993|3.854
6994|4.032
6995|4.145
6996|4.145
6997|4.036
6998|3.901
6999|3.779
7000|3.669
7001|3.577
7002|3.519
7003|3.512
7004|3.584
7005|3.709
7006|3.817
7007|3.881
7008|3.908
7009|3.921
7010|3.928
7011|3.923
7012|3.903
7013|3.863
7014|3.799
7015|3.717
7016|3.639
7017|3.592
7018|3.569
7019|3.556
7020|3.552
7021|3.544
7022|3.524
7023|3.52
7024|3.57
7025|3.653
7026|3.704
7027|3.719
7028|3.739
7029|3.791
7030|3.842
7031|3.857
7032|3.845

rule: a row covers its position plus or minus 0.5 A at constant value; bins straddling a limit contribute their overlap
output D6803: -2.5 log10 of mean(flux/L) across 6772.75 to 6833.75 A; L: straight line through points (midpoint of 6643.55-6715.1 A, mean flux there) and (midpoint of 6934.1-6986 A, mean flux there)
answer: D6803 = 0.03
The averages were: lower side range 3.83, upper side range 3.85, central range 3.74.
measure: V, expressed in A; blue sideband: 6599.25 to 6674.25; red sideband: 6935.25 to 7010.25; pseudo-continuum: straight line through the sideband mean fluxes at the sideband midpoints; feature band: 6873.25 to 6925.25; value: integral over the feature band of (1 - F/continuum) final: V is -1.57 A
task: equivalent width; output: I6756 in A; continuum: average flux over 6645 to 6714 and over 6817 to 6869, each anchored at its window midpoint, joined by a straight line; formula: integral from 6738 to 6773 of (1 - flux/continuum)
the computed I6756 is 3.3 A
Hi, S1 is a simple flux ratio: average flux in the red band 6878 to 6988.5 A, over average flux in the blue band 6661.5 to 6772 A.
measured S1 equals 1.1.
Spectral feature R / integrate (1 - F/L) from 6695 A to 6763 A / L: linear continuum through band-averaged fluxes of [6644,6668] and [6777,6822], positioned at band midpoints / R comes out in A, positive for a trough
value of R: 4.8 A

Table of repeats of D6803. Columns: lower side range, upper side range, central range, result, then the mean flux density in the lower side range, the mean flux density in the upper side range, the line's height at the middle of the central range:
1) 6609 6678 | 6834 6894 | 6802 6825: 0.039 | 3.81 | 3.9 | 3.88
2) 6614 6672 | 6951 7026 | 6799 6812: 0.009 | 3.8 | 3.78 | 3.79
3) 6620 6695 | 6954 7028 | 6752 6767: 0.031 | 3.84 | 3.77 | 3.82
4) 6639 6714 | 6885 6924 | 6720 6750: 0.151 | 3.82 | 3.98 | 3.86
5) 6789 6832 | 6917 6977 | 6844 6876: -0.034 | 3.72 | 3.91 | 3.79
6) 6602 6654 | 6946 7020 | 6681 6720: 0.003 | 3.74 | 3.81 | 3.75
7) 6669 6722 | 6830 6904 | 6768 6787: 0.022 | 3.77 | 3.92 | 3.84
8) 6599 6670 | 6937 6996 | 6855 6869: -0.048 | 3.8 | 3.85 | 3.83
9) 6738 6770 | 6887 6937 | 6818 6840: -0.053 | 3.48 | 3.97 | 3.71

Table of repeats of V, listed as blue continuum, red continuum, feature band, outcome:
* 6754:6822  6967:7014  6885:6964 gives -3.9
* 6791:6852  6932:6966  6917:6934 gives -0.6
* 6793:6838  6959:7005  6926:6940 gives -0.2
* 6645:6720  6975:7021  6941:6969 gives -1.2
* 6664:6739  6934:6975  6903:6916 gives -0.3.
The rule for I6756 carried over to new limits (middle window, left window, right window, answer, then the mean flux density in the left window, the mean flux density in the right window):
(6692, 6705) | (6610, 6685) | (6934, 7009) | 0.83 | 3.81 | 3.83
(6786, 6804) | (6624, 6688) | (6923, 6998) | 1.03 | 3.86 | 3.86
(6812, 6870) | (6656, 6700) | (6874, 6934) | 0.70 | 3.87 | 3.94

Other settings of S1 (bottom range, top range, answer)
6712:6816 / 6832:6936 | 1.09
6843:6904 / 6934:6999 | 0.98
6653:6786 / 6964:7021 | 1.02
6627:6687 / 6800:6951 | 1.01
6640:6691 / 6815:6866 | 1.00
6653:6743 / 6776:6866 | 1.03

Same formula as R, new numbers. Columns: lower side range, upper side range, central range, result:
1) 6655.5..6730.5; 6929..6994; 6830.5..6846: -0.51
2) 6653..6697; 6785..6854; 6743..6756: 1.13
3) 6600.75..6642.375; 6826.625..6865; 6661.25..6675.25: -0.85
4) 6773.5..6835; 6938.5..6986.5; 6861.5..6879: -0.51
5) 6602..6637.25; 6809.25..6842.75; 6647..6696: -2.15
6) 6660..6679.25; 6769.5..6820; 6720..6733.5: 0.70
